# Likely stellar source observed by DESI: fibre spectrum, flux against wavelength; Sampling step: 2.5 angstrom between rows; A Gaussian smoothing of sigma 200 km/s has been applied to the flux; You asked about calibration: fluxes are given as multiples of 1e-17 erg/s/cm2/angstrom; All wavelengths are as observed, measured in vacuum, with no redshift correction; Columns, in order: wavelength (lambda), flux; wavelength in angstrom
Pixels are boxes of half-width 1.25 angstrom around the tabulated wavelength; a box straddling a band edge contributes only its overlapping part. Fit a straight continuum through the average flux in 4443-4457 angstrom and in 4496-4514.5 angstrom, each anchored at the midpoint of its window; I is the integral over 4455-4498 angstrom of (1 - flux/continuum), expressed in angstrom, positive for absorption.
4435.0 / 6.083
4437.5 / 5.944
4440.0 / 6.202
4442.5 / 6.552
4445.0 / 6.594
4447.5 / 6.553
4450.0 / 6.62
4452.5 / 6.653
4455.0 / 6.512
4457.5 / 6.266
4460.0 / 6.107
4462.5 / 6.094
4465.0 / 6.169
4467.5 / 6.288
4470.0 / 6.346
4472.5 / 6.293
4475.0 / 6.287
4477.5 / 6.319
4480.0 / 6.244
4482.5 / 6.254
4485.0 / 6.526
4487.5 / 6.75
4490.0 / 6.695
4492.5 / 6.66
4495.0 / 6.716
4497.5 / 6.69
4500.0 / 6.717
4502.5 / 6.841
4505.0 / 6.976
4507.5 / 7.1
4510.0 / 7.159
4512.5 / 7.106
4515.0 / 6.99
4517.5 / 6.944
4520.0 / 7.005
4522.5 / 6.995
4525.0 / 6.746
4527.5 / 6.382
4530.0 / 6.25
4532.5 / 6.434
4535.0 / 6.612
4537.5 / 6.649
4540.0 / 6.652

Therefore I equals 2.26 angstrom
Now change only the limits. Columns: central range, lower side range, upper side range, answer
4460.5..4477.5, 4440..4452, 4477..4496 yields 0.8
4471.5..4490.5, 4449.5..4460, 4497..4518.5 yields 0.8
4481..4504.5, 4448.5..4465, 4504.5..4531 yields 0.0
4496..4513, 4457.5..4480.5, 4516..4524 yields -0.4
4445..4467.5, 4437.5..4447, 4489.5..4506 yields 0.4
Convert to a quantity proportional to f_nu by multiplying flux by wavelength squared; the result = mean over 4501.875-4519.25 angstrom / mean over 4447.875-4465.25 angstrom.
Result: 1.13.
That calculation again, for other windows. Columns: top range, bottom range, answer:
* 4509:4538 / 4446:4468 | 1.10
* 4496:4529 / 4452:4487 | 1.11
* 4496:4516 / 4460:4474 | 1.13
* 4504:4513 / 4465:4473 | 1.15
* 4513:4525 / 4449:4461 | 1.11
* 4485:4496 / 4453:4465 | 1.08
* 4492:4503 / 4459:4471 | 1.10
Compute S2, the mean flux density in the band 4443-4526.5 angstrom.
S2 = 6.61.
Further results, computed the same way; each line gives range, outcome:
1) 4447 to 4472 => 6.35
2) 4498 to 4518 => 6.97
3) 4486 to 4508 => 6.78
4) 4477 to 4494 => 6.5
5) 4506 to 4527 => 6.98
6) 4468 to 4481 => 6.3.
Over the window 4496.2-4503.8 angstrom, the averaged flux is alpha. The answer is 6.75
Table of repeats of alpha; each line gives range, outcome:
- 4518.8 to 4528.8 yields 6.78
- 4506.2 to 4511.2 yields 7.13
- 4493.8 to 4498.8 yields 6.7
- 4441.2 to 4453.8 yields 6.59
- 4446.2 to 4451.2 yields 6.59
